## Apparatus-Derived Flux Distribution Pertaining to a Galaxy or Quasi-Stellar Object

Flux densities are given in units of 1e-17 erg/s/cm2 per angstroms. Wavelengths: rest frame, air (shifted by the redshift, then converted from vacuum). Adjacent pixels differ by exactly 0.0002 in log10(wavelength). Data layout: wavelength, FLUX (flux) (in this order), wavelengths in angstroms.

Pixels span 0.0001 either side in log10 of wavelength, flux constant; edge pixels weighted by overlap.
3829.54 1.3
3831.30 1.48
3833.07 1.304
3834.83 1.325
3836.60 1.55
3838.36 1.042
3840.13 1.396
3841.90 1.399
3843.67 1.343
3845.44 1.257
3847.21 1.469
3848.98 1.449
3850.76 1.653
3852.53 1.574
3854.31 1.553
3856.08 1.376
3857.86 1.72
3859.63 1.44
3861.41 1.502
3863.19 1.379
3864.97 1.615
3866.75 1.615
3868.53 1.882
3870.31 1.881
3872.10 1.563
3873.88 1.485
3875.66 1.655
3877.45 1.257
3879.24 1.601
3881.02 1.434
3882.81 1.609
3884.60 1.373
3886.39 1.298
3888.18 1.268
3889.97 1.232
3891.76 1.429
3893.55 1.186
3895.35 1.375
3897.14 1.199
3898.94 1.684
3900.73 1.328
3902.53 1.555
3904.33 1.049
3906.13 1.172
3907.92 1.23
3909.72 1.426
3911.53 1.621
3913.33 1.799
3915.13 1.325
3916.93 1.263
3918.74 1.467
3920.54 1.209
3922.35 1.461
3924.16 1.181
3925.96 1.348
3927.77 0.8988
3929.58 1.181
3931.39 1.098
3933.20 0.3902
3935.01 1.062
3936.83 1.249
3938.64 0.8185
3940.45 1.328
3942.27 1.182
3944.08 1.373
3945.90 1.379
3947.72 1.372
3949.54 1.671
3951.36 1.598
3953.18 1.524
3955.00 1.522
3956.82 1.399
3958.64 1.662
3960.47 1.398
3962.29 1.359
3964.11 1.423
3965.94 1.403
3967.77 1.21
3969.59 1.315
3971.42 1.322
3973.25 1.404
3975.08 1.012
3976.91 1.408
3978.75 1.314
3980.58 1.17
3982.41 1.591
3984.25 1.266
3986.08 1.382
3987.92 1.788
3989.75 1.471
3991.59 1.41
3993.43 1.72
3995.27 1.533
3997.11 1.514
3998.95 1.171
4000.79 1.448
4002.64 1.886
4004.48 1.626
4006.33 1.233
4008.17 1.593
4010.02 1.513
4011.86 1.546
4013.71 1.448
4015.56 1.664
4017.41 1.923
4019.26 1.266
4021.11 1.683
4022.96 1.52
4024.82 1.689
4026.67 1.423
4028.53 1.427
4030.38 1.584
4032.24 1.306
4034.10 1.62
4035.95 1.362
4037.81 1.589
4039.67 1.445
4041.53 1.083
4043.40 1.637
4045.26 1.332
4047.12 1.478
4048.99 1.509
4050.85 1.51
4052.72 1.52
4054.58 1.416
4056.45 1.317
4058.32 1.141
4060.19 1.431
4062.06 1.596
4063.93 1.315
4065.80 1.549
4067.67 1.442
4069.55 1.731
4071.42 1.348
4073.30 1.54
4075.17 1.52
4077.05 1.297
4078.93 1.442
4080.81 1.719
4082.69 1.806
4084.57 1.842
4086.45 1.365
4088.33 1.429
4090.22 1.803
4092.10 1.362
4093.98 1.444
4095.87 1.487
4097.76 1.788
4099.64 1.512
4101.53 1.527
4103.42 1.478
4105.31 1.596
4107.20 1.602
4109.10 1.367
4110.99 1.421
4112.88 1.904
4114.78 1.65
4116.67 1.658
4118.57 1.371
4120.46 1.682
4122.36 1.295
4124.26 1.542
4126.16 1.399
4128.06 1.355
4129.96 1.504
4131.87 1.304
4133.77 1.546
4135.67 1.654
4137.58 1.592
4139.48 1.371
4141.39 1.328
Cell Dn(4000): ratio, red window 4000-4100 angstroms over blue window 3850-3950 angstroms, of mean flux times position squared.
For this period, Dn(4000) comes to 1.18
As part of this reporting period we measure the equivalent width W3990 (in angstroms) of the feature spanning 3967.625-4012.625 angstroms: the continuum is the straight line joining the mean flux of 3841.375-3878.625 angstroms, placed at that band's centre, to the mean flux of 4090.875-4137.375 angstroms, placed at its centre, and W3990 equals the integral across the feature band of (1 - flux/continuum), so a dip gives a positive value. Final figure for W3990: 2.6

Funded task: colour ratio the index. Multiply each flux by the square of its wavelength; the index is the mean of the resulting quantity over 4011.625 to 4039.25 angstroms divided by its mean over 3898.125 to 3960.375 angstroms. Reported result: 1.2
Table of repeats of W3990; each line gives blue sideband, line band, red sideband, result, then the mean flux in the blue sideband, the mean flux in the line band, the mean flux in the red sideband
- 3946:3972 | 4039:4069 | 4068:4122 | 1.9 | 1.44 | 1.42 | 1.56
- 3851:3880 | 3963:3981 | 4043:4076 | 2.5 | 1.57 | 1.3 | 1.46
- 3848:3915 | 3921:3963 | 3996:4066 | 5.5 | 1.47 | 1.28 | 1.48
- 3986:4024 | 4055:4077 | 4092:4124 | 1.4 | 1.54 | 1.44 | 1.54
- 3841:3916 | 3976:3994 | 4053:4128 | 0.5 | 1.46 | 1.45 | 1.51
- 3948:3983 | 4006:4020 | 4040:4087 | -1.0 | 1.4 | 1.54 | 1.48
